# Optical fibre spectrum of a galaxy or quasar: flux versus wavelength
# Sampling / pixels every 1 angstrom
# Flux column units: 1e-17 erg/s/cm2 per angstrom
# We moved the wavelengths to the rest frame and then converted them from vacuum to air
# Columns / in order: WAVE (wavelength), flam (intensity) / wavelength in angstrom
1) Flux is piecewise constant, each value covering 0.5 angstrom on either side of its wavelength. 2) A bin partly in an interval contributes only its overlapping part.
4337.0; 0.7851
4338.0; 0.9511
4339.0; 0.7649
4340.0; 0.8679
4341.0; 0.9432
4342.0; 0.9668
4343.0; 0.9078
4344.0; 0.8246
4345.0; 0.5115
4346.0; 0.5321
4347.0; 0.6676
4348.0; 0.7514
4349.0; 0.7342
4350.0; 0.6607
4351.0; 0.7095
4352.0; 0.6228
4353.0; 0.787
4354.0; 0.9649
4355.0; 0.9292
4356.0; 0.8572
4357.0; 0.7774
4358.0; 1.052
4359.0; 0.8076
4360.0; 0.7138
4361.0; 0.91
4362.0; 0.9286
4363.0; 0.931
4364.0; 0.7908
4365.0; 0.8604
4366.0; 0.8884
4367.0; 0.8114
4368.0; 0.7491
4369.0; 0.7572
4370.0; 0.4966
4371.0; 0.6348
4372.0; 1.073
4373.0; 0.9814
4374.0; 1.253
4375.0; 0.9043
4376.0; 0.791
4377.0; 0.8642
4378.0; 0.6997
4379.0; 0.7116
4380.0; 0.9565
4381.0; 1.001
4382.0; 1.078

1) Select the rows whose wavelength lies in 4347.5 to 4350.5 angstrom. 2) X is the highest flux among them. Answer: 0.7514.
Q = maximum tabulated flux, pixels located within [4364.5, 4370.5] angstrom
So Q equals 0.8884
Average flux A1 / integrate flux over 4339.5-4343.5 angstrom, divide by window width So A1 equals 0.921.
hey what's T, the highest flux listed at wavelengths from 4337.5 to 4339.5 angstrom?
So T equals 0.9511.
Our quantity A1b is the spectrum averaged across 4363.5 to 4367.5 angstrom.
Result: 0.838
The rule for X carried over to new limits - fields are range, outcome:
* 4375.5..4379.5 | 0.8642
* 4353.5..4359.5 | 1.052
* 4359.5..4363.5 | 0.931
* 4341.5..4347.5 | 0.9668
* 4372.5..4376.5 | 1.253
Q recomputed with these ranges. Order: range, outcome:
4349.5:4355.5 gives 0.9649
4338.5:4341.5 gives 0.9432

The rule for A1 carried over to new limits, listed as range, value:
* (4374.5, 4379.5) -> 0.794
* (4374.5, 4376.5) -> 0.848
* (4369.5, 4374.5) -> 0.888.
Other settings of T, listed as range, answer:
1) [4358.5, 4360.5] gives 0.8076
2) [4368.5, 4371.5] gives 0.7572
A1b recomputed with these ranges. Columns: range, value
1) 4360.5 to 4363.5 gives 0.923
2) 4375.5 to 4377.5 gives 0.828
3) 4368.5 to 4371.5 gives 0.63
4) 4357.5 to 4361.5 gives 0.871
